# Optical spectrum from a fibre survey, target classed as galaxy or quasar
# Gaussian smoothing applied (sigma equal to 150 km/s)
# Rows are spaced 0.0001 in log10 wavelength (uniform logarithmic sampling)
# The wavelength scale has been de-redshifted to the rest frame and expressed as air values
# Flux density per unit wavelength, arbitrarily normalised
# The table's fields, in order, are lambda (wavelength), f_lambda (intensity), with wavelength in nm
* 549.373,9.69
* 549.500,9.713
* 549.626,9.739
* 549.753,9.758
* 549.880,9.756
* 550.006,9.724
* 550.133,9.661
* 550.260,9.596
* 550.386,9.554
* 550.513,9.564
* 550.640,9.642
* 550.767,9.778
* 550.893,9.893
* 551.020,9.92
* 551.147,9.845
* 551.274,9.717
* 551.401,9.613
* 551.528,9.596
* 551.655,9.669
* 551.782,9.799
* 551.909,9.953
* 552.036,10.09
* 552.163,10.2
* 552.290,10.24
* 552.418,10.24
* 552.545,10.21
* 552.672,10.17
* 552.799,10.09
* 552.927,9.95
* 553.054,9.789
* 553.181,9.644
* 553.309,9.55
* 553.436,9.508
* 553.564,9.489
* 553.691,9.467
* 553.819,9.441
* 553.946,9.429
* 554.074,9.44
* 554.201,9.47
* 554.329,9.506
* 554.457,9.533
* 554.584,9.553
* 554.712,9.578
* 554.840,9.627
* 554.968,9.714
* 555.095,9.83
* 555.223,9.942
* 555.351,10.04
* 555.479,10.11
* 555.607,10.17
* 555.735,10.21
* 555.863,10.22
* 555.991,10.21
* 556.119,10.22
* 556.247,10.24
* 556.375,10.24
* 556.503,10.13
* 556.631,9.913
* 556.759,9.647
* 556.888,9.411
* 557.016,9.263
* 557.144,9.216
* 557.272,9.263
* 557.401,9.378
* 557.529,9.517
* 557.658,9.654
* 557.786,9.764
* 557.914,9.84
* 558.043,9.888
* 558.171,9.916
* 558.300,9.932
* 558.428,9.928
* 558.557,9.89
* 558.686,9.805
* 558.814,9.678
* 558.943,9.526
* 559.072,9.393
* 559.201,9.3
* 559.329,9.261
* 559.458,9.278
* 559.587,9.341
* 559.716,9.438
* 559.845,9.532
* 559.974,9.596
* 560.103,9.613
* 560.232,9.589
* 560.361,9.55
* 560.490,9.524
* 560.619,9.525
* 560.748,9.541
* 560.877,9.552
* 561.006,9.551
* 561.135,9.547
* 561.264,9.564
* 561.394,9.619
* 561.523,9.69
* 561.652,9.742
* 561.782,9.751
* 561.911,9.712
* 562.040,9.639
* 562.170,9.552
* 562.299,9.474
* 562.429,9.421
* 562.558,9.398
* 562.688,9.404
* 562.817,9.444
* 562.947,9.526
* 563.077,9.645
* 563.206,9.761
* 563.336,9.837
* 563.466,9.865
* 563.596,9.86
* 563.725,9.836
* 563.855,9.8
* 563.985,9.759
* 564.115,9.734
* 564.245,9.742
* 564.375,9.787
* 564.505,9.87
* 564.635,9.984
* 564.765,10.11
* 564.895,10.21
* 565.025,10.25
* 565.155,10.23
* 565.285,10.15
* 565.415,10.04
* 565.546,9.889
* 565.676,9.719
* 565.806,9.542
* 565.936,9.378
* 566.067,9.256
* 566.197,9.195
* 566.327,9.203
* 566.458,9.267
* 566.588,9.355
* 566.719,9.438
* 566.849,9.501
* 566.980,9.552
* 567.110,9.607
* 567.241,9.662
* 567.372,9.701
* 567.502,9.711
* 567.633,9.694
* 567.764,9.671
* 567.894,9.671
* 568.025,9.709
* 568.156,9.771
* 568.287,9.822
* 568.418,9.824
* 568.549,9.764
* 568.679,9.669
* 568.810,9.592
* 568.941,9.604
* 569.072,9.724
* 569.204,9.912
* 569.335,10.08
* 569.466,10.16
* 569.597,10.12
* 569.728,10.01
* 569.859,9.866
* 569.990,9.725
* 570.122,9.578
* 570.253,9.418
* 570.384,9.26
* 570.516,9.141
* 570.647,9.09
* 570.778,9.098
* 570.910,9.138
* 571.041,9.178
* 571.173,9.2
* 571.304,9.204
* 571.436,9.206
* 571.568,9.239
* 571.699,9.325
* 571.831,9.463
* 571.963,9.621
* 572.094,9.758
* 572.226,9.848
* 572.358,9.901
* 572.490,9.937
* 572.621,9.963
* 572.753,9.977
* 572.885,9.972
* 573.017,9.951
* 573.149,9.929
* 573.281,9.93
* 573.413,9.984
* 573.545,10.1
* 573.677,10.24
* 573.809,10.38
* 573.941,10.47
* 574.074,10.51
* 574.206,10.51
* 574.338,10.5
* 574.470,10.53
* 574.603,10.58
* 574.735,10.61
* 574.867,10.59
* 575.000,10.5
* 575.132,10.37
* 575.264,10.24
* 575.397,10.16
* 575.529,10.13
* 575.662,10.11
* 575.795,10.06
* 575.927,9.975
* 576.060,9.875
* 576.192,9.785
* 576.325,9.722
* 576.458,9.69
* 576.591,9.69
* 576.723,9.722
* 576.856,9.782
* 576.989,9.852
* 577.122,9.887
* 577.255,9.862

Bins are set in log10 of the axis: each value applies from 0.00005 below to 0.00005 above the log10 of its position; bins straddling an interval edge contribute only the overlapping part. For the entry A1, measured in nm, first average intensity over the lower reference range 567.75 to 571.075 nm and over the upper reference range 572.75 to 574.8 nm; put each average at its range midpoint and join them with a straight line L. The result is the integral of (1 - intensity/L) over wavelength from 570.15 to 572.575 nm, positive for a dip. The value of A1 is 0.13 nm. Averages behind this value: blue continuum 9.64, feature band 9.4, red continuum 10.3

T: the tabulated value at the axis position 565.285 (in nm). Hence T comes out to 10.15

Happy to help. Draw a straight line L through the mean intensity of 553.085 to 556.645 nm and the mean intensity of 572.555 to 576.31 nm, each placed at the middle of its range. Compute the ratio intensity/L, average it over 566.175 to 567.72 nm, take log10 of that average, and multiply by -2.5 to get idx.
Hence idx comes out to 0.06 mag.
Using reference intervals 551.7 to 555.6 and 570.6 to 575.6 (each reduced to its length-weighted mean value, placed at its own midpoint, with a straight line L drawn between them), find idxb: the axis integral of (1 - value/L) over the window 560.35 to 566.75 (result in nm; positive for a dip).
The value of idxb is 0.13 nm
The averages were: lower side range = 9.79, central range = 9.67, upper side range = 9.93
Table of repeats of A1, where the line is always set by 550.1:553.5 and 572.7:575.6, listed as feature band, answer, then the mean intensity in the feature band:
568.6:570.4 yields 0.07 nm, 9.78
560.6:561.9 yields 0.05 nm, 9.62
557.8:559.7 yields 0.06 nm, 9.64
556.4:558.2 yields 0.06 nm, 9.64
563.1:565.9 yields 0.05 nm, 9.9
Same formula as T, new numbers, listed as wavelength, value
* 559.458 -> 9.278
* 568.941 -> 9.604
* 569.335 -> 10.08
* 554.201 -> 9.47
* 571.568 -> 9.239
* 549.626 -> 9.739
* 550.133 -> 9.661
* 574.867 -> 10.59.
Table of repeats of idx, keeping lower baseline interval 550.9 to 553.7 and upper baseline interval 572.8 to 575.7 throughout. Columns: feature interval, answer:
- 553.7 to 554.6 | 0.05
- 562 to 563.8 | 0.05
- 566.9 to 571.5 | 0.06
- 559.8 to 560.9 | 0.05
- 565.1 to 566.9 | 0.06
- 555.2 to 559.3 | 0.02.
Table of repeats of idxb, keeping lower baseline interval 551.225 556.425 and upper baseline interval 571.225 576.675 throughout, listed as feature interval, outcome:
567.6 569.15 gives 0.040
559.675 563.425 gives 0.125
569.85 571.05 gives 0.078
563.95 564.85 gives 0.006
